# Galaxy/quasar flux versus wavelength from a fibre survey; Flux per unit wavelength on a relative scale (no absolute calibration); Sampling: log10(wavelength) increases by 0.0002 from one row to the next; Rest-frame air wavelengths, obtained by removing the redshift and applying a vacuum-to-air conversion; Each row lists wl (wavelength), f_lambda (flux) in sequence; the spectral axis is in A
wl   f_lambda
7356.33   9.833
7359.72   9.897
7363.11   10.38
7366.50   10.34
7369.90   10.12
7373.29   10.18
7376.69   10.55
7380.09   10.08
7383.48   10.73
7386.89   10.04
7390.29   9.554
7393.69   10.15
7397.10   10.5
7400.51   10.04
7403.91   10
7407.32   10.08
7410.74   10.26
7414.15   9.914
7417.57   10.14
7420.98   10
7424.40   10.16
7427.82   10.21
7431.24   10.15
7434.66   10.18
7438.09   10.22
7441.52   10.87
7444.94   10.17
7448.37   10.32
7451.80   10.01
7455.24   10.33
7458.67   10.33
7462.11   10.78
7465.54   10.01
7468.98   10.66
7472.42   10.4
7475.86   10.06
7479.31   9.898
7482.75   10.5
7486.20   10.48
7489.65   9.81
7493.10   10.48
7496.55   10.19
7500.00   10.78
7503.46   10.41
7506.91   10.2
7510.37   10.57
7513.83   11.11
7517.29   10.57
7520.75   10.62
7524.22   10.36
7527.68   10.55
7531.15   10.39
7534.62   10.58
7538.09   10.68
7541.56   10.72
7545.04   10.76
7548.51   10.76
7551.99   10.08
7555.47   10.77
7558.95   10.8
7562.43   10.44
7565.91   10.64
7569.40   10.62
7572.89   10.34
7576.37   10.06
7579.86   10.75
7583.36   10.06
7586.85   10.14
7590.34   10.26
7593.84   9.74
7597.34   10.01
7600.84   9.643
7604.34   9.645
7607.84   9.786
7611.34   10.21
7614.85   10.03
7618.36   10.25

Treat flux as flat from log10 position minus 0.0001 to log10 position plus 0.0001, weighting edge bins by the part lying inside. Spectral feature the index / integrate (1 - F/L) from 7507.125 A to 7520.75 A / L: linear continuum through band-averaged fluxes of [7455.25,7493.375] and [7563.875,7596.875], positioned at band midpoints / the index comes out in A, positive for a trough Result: -0.5 A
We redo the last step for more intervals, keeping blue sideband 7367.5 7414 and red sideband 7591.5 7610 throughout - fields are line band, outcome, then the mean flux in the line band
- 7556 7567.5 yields -0.91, 10.6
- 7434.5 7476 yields -1.23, 10.3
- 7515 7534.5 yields -1.17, 10.5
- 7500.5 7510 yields -0.42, 10.4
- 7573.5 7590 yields -0.73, 10.3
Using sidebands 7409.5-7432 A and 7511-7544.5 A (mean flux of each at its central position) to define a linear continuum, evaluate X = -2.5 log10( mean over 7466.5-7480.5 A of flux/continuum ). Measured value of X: 0.012 mag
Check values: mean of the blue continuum 10.1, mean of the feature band 10.3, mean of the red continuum 10.6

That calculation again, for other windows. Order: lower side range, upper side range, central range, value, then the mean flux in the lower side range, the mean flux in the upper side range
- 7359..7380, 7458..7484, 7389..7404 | 0.02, 10.2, 10.3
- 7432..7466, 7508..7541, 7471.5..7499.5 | 0.02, 10.3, 10.6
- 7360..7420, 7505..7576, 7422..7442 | 0.00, 10.2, 10.6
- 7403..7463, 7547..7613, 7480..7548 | -0.03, 10.2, 10.2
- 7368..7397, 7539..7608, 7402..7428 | 0.01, 10.2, 10.3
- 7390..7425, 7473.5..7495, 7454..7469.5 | -0.02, 10.1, 10.2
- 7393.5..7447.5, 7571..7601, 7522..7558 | -0.04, 10.2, 10.1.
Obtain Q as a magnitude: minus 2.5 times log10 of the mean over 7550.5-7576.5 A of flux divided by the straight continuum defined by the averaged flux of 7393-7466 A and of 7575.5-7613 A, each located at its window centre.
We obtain -0.05 mag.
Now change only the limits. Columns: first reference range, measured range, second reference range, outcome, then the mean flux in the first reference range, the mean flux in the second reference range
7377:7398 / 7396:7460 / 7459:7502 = 0.01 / 10.2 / 10.3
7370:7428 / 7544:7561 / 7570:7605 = -0.05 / 10.2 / 10.1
